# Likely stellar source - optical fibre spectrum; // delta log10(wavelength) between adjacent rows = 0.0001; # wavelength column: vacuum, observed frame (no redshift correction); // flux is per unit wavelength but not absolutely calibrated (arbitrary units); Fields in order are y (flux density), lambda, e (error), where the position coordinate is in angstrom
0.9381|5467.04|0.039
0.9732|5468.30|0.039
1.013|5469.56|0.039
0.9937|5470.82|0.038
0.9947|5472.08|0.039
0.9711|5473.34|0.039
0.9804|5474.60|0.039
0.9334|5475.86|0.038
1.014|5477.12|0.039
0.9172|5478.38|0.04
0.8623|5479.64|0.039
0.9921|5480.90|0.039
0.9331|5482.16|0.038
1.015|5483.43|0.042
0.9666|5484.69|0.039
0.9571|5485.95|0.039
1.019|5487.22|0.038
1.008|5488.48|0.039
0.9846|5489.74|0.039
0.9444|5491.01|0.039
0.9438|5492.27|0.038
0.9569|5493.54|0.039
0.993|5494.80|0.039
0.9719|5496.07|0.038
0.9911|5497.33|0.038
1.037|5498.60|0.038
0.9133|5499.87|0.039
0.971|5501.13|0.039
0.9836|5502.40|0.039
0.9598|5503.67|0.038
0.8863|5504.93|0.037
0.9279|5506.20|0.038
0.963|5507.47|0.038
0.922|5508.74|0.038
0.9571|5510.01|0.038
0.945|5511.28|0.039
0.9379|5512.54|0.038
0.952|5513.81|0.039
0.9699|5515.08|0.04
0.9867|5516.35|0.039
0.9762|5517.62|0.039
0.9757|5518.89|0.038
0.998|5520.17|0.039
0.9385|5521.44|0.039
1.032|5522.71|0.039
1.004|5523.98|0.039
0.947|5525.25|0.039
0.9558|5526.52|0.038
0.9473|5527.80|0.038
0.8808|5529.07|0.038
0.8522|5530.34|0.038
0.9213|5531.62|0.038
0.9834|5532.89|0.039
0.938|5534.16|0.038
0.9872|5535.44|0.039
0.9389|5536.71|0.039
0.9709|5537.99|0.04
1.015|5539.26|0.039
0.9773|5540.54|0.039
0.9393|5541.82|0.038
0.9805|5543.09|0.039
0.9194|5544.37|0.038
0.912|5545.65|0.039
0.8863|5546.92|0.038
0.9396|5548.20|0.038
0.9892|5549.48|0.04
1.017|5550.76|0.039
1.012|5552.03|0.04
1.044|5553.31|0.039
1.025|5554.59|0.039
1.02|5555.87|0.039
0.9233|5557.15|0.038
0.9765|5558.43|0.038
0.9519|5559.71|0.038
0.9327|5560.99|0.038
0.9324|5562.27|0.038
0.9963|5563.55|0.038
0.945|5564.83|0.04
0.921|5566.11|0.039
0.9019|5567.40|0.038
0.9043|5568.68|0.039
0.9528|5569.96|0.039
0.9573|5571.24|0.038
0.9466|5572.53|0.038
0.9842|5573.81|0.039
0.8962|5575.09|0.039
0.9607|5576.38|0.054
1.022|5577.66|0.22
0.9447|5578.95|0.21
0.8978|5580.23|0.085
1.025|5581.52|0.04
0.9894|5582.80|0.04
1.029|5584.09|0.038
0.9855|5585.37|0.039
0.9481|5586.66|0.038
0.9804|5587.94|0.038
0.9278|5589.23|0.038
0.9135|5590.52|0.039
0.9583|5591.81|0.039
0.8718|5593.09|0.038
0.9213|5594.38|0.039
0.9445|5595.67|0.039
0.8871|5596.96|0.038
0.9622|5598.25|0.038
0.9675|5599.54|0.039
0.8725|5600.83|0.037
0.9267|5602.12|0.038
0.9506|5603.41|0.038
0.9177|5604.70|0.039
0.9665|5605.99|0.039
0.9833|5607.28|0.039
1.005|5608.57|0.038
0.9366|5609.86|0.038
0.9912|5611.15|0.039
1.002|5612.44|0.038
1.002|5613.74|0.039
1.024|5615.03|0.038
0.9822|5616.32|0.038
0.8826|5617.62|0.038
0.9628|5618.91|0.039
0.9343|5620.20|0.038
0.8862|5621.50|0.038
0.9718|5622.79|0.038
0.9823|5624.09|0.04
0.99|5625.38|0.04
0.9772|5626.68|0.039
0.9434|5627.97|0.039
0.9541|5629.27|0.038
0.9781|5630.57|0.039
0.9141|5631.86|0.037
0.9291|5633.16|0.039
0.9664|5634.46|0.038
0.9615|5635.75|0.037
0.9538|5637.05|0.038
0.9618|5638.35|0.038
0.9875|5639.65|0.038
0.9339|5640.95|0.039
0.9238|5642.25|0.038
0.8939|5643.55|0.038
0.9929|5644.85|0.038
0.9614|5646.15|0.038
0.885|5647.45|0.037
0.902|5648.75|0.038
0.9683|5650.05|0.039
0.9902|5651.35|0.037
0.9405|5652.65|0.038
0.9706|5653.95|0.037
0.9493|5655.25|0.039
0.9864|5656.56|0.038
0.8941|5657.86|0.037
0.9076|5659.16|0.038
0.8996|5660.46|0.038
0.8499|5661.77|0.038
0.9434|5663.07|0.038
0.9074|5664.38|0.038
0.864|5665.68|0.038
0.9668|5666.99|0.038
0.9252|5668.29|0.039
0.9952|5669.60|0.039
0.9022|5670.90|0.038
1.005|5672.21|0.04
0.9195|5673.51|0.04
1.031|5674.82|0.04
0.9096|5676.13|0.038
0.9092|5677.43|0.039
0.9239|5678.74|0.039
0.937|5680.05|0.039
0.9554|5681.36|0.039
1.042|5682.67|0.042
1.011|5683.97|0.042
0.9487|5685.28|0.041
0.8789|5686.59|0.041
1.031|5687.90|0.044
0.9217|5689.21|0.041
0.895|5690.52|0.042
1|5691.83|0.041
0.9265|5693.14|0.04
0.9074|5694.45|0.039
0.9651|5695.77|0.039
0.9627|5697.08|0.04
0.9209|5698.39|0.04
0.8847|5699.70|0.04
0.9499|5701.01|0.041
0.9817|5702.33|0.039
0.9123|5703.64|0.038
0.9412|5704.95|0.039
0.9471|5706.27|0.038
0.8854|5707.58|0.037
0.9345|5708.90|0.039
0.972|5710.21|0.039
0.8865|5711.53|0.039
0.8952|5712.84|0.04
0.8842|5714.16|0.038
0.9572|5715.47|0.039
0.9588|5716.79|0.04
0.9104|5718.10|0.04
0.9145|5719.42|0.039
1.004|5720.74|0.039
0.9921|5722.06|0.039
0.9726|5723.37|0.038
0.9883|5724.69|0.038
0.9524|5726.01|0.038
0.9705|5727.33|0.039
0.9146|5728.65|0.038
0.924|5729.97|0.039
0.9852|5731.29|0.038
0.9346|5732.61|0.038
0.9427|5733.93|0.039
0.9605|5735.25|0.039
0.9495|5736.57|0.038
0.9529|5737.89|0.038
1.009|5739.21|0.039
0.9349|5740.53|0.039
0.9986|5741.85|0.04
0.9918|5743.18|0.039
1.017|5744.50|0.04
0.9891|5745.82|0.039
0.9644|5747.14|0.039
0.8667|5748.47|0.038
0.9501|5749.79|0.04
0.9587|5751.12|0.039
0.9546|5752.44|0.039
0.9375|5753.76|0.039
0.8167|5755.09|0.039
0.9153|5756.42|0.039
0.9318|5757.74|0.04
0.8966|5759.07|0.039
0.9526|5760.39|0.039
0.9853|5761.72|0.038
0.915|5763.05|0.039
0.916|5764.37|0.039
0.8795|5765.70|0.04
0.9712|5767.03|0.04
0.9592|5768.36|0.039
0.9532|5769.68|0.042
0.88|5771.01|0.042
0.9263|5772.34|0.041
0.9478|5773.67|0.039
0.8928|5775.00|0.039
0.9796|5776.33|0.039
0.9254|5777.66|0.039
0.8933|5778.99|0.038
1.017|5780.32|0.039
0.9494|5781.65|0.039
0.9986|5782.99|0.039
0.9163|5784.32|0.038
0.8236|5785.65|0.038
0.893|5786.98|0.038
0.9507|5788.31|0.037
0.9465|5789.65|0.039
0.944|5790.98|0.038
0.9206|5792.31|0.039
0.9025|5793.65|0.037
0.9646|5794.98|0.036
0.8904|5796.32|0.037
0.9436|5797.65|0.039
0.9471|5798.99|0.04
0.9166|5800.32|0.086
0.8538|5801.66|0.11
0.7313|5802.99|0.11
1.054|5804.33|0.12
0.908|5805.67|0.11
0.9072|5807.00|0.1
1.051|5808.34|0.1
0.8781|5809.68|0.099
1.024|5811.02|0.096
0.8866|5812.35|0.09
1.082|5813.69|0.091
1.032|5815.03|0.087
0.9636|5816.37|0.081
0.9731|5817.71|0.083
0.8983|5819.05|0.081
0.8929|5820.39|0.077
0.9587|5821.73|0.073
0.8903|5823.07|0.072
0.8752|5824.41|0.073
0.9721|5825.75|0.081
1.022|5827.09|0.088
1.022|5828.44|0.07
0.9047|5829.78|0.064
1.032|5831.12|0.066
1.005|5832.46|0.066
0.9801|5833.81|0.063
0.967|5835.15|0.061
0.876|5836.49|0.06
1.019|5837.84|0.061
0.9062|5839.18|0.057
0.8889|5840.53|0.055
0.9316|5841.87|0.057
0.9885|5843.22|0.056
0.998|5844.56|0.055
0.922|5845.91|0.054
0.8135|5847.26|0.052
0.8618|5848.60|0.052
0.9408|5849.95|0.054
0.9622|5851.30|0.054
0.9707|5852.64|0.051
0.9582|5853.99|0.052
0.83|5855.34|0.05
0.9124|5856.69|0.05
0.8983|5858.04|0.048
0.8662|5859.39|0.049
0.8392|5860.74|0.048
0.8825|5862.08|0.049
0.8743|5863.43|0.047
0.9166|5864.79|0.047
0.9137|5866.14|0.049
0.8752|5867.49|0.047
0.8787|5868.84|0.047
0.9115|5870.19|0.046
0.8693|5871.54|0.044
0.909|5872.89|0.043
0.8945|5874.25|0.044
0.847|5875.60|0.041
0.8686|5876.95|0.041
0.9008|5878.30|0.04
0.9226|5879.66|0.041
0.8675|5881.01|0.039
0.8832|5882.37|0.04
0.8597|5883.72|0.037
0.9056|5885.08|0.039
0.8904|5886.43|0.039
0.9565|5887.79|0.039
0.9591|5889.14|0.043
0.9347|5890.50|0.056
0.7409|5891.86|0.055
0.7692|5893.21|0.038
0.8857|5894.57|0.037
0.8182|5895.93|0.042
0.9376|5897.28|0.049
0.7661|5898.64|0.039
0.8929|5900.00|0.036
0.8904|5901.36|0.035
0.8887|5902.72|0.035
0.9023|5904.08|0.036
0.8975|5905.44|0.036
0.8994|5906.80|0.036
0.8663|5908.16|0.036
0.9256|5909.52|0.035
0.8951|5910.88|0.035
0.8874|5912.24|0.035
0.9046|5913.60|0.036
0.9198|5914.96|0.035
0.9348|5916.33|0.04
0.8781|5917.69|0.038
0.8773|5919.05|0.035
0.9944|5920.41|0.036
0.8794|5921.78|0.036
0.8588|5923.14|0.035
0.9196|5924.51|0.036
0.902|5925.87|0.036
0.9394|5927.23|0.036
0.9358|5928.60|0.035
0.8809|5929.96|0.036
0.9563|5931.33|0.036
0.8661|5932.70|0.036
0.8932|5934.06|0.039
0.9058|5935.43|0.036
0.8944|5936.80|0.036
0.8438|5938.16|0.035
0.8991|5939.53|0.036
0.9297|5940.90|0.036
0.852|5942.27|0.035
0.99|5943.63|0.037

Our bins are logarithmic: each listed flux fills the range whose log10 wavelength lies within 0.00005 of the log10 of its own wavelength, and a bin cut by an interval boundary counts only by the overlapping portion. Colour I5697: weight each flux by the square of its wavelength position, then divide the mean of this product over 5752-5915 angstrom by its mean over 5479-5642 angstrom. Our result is 1.1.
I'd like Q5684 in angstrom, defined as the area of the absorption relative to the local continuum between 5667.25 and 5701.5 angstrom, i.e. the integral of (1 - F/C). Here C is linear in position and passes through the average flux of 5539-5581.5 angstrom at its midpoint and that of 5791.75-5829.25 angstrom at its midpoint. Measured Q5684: 0.1 angstrom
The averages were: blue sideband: 0.959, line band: 0.949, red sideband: 0.941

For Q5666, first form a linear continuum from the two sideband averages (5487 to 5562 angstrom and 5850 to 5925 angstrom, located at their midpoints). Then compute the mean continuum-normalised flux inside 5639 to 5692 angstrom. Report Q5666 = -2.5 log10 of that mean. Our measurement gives -0.01 mag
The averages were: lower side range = 0.963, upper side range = 0.891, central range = 0.942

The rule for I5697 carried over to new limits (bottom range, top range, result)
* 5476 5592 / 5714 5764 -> 1.06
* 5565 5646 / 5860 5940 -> 1.04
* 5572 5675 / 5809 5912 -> 1.04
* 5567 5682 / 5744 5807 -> 1.03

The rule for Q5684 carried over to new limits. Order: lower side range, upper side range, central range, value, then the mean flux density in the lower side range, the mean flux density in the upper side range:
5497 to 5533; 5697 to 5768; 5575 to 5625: -0.26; 0.955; 0.942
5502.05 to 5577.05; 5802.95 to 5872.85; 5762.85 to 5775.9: 0.17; 0.956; 0.933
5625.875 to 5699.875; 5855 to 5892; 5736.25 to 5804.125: -1.25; 0.944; 0.889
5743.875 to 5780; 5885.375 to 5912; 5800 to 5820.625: -0.62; 0.933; 0.88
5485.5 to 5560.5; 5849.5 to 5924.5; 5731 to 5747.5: -0.91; 0.964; 0.891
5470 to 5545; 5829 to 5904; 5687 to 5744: -1.24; 0.962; 0.902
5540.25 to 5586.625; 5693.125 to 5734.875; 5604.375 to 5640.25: -0.35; 0.962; 0.94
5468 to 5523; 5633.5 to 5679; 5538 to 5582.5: -0.22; 0.967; 0.94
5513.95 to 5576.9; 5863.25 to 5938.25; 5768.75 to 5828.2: -1.70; 0.958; 0.891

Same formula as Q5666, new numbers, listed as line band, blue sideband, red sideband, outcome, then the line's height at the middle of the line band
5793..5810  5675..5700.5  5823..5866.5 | 0.016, 0.934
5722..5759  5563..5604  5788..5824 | -0.013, 0.94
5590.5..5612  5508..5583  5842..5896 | 0.007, 0.947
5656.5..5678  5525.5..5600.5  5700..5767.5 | 0.021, 0.947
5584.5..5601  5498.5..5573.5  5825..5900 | 0.013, 0.948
